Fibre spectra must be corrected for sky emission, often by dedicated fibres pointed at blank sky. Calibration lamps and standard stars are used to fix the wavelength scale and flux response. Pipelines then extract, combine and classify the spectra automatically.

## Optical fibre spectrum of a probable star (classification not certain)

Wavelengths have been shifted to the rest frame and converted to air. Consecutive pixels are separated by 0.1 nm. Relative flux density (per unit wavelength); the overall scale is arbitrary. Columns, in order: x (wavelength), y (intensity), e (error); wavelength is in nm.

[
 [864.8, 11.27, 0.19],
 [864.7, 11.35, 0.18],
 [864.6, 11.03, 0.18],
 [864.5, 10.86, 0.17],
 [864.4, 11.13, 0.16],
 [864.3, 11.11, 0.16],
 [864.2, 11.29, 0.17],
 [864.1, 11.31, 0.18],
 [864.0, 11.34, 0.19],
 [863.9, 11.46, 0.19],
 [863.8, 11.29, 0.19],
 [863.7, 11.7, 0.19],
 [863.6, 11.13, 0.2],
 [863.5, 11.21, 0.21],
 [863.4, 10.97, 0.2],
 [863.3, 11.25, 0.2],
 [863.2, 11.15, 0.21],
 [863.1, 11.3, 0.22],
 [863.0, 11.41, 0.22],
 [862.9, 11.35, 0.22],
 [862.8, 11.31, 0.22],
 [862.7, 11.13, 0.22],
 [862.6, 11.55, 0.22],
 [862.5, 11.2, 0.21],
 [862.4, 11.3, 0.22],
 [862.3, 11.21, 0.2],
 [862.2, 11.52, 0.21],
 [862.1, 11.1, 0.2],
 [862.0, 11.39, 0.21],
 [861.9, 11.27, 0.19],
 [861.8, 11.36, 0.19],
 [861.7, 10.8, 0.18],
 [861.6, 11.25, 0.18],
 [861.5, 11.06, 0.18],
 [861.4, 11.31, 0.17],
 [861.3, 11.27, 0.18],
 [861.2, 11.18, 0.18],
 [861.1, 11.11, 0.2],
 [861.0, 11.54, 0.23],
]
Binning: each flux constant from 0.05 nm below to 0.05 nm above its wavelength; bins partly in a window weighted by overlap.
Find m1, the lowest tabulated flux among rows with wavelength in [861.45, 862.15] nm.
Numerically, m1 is 10.8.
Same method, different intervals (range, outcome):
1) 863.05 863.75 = 10.97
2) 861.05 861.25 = 11.11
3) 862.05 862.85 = 11.1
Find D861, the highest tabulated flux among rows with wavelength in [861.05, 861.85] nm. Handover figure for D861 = 11.36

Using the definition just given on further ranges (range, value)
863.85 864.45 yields 11.46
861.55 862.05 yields 11.39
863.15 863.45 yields 11.25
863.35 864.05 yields 11.7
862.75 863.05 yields 11.41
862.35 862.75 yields 11.55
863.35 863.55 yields 11.21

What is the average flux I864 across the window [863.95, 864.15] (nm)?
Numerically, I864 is 11.3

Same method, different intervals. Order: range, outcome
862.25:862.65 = 11.3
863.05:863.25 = 11.2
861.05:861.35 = 11.2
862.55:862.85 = 11.3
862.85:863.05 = 11.4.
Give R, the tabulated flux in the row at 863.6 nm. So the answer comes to 11.13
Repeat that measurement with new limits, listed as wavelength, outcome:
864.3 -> 11.11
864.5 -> 10.86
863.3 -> 11.25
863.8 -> 11.29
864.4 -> 11.13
